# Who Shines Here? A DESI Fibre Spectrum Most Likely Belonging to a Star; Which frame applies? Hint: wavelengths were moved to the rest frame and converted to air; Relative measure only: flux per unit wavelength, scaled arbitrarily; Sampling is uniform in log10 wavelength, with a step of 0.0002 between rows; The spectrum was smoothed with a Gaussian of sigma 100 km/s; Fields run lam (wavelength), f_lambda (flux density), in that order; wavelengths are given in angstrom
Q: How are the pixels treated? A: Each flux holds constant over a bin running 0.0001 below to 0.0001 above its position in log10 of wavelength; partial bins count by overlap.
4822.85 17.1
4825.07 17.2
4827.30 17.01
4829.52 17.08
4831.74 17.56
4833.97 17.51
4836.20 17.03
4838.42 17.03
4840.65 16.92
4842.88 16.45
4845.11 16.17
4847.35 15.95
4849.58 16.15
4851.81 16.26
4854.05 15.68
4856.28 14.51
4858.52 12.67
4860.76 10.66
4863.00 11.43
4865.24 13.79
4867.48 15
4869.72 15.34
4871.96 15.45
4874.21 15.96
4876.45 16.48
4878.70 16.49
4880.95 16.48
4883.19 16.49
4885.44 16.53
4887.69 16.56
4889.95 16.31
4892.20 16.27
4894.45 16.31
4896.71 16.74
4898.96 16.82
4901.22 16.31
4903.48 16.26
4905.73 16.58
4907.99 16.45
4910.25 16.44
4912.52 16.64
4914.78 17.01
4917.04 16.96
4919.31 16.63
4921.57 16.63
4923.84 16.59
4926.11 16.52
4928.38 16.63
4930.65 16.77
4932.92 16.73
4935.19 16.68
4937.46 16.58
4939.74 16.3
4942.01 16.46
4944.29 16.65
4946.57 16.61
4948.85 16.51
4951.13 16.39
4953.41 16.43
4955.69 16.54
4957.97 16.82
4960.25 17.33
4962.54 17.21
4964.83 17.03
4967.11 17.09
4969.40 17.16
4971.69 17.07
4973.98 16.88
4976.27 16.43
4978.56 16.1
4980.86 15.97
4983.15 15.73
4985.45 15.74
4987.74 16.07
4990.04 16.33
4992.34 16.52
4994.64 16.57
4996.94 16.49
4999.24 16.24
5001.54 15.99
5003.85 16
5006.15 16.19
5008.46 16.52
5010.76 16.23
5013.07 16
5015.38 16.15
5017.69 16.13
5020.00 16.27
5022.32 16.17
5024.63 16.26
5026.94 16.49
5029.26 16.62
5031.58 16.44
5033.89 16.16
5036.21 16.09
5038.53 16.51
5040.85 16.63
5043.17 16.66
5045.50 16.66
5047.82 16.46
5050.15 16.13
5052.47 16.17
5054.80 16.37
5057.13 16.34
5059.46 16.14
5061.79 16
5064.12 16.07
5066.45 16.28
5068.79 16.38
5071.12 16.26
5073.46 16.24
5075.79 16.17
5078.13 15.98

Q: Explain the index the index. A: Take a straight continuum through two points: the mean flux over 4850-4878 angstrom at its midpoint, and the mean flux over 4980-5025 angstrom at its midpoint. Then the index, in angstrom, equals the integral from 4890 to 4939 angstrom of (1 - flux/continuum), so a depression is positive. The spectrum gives -4.77 angstrom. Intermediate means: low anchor 14.5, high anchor 16.2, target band 16.6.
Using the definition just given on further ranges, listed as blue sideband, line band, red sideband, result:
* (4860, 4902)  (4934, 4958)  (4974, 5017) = -0.9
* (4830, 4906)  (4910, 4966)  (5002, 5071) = -2.3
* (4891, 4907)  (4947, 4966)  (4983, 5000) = -0.5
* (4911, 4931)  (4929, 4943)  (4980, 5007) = 0.0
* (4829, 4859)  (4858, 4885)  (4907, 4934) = 2.7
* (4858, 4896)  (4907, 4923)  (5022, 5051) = -1.2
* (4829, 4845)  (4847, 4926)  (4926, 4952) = 4.7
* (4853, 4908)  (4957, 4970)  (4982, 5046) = -0.9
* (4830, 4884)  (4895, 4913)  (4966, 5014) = -0.8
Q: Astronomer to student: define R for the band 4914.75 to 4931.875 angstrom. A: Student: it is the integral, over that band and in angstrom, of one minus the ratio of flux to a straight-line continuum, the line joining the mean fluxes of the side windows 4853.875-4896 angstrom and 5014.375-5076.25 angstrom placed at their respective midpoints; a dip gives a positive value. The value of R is -1.3 angstrom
